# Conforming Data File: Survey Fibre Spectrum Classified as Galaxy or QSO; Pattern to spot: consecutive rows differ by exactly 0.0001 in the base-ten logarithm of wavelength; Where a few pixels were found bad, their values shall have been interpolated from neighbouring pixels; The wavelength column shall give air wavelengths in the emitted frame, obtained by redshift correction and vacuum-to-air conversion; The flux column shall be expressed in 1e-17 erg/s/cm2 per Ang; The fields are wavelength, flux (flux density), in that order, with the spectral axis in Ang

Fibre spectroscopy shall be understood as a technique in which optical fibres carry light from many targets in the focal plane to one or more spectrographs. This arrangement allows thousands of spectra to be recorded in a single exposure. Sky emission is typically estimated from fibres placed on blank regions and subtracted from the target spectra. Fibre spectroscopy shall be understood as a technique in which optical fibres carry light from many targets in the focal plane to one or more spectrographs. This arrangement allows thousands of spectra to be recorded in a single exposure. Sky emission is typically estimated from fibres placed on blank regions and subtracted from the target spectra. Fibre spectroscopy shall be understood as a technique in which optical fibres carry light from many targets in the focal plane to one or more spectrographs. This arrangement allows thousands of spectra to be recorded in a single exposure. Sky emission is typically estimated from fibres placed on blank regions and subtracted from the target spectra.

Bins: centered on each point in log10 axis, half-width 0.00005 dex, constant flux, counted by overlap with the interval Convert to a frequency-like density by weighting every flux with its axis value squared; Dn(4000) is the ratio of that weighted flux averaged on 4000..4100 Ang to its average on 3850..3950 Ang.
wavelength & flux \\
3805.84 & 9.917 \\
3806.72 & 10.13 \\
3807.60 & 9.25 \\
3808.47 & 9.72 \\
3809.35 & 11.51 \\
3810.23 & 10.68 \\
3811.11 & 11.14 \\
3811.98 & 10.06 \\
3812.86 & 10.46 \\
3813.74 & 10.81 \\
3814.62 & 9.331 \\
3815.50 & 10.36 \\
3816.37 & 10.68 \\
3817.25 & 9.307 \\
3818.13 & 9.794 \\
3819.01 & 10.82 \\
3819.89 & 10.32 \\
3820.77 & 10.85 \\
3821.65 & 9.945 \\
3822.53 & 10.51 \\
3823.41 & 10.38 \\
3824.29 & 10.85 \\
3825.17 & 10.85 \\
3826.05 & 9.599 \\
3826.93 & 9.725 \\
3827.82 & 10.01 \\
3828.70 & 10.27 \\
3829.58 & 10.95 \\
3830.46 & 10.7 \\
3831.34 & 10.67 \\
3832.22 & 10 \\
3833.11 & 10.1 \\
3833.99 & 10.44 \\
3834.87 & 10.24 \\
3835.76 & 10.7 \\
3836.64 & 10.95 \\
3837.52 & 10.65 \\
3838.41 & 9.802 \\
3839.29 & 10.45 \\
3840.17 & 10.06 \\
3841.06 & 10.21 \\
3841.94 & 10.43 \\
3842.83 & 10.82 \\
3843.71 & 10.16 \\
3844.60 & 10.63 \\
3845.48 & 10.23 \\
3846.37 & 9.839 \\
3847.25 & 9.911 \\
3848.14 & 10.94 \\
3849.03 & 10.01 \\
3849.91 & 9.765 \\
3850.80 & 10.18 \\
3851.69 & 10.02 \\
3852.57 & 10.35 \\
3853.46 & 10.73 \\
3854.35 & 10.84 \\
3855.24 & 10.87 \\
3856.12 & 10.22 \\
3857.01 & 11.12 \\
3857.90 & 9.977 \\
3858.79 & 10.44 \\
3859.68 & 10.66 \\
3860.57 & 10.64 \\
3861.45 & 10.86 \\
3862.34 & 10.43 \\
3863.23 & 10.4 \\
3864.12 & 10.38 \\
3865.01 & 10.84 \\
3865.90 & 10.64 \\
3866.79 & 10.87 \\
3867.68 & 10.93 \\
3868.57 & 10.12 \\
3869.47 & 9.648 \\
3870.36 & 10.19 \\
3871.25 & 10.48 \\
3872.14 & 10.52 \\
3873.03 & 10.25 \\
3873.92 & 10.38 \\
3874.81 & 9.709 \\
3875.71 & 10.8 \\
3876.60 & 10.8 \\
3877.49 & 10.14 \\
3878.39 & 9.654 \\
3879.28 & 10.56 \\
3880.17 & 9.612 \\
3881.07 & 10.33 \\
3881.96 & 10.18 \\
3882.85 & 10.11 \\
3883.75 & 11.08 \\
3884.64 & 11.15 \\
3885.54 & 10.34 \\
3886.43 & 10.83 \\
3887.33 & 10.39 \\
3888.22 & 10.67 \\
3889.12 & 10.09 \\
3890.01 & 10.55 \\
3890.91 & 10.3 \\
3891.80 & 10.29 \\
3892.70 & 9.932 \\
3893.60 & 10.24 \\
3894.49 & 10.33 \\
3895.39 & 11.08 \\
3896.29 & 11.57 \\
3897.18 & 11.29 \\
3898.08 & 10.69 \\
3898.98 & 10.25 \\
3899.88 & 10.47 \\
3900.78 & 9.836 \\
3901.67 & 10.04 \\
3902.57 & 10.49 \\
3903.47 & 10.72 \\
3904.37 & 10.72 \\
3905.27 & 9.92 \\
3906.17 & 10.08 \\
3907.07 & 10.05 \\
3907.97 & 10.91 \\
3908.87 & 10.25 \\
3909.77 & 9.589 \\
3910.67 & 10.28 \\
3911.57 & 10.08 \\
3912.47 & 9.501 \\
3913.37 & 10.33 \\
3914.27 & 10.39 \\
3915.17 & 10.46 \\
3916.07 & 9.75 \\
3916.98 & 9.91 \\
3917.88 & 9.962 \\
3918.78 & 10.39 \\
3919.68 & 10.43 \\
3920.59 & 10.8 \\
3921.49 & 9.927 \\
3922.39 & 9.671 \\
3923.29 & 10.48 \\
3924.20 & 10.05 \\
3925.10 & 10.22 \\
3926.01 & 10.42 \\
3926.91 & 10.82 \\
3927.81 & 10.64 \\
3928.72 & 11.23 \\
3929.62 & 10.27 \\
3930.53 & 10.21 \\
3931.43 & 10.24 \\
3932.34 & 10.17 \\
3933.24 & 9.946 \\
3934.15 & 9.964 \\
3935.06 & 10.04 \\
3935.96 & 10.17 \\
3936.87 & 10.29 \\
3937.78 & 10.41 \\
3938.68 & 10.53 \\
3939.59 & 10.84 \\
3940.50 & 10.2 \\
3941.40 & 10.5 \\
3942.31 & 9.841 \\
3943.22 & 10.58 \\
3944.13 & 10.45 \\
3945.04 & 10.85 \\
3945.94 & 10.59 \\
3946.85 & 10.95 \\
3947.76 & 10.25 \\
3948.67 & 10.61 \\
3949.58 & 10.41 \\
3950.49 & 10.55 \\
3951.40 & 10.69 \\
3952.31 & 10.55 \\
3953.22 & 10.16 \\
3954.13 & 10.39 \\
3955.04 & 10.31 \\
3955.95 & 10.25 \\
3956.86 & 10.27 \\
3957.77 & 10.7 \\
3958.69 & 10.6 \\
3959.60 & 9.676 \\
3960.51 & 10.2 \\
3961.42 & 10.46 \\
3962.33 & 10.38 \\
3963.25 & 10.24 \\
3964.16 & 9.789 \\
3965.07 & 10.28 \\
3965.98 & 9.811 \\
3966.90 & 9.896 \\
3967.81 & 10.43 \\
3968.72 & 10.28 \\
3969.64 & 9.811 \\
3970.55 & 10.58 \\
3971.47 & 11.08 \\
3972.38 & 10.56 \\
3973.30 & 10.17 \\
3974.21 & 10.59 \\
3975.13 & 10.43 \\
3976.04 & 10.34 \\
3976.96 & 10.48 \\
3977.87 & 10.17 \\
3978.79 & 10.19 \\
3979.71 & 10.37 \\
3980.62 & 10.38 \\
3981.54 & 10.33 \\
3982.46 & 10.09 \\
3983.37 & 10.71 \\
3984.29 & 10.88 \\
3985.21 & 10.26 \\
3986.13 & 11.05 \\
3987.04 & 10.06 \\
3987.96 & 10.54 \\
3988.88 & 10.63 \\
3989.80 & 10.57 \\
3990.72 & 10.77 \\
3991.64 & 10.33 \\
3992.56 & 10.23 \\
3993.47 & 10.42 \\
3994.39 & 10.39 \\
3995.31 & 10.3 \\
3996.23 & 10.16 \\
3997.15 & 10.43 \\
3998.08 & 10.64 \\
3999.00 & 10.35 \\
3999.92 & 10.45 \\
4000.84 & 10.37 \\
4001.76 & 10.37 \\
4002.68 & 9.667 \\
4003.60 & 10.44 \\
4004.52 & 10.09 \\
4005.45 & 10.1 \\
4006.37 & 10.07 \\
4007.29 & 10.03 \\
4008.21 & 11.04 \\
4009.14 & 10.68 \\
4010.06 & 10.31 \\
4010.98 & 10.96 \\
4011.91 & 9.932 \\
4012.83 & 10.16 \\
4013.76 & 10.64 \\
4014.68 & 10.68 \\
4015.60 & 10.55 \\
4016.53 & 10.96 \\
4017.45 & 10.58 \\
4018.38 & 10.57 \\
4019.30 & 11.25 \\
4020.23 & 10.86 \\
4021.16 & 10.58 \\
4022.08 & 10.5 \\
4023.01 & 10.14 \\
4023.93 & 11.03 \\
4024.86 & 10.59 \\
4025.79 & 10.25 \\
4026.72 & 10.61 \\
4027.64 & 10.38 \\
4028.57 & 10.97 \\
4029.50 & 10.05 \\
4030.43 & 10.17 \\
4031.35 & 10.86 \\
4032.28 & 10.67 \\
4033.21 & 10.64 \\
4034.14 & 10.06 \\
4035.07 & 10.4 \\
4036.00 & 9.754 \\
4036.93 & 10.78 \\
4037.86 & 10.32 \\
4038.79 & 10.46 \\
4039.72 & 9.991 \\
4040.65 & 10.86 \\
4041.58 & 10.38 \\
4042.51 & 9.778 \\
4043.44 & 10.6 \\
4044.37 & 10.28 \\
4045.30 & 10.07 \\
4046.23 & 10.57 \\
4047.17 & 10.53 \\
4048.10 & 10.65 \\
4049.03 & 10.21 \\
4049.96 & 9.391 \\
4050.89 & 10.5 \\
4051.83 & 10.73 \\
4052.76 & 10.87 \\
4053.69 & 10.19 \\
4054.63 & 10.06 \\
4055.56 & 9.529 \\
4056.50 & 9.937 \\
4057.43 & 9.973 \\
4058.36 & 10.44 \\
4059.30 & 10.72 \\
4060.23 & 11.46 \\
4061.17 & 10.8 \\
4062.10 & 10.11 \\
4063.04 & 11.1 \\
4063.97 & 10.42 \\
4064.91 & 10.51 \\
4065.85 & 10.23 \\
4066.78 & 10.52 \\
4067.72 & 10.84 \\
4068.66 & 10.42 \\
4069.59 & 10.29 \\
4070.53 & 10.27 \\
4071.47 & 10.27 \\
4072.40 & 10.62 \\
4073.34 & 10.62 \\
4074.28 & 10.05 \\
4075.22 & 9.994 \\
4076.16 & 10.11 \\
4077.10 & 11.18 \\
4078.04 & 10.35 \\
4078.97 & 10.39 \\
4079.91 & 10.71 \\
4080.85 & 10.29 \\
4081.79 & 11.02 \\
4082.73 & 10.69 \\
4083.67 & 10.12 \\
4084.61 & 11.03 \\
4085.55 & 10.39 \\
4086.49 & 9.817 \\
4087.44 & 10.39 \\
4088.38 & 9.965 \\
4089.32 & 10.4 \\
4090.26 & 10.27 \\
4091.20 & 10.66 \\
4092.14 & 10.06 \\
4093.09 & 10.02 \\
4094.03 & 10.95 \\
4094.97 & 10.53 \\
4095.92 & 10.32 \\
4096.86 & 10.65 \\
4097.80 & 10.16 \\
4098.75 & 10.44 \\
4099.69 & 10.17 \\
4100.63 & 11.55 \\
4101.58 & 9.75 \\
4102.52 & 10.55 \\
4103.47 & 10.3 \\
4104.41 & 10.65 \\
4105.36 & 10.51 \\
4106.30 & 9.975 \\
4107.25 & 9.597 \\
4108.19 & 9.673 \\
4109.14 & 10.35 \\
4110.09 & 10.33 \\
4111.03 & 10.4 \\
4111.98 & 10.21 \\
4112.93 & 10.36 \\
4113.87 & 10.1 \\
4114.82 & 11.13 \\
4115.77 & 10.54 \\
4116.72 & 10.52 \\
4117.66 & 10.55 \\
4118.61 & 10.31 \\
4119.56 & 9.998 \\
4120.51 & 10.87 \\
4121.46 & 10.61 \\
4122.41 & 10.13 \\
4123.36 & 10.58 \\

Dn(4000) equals 1.1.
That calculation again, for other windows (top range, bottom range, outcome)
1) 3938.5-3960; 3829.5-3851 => 1.07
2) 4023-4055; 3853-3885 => 1.08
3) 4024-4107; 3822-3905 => 1.11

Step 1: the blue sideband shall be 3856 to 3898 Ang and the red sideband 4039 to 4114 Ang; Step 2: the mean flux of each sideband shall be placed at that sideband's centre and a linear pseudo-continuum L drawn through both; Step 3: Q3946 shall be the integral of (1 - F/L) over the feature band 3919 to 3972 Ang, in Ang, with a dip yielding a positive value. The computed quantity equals 0.4 Ang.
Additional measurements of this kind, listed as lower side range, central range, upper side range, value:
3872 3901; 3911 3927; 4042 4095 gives 0.38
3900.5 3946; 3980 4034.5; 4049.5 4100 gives -0.63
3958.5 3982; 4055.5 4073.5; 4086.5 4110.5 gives -0.29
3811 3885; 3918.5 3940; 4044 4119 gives 0.09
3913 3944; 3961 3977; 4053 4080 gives 0.04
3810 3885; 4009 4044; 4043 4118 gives -0.34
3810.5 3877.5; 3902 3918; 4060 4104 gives 0.33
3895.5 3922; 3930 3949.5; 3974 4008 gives -0.04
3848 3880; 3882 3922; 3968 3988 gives 0.18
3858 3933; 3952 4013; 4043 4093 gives 0.21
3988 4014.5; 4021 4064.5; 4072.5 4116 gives -0.12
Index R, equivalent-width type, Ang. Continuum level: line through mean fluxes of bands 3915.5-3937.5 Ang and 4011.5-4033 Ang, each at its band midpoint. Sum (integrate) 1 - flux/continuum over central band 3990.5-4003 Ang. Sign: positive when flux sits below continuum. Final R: 0.16 Ang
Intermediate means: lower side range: 10.2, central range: 10.4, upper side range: 10.6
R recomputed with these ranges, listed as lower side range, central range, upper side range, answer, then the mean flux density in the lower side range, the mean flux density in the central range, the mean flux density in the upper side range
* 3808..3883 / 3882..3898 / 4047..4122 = -0.3 Ang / 10.4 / 10.6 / 10.4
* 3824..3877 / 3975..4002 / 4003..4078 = 0.0 Ang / 10.4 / 10.4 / 10.4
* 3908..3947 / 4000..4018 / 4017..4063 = 0.0 Ang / 10.3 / 10.4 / 10.4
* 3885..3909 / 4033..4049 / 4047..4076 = 0.1 Ang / 10.5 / 10.4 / 10.4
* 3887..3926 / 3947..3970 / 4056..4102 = 0.1 Ang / 10.3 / 10.3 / 10.4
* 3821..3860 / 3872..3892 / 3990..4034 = 0.0 Ang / 10.4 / 10.4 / 10.5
